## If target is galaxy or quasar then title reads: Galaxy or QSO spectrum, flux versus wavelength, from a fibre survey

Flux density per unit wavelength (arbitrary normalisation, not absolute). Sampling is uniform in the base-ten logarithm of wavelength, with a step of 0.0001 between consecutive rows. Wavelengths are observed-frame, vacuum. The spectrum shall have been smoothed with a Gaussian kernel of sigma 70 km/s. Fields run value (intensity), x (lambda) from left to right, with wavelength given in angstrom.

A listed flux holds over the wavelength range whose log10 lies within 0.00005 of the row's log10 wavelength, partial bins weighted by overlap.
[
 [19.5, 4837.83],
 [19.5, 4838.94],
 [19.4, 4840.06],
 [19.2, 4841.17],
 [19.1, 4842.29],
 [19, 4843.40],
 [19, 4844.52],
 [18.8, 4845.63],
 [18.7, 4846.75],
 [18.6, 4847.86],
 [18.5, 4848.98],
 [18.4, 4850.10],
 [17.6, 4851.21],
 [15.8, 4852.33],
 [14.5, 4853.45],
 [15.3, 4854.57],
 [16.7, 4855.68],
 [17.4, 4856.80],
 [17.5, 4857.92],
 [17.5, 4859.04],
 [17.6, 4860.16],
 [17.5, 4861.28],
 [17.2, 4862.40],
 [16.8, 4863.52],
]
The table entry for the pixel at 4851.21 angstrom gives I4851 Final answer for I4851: 17.6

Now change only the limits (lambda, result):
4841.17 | 19.2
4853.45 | 14.5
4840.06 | 19.4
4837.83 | 19.5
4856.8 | 17.4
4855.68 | 16.7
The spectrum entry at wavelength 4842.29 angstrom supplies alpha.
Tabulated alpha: 19.1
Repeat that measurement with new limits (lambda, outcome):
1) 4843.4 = 19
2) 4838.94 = 19.5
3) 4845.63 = 18.8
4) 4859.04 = 17.5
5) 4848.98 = 18.5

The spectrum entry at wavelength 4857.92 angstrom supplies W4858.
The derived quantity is 17.5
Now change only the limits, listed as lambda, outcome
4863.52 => 16.8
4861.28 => 17.5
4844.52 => 19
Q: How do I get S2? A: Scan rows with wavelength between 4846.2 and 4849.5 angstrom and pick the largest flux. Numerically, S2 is 18.7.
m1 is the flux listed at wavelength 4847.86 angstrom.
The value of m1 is 18.6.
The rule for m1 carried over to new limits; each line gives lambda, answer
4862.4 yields 17.2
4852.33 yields 15.8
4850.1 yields 18.4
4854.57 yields 15.3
